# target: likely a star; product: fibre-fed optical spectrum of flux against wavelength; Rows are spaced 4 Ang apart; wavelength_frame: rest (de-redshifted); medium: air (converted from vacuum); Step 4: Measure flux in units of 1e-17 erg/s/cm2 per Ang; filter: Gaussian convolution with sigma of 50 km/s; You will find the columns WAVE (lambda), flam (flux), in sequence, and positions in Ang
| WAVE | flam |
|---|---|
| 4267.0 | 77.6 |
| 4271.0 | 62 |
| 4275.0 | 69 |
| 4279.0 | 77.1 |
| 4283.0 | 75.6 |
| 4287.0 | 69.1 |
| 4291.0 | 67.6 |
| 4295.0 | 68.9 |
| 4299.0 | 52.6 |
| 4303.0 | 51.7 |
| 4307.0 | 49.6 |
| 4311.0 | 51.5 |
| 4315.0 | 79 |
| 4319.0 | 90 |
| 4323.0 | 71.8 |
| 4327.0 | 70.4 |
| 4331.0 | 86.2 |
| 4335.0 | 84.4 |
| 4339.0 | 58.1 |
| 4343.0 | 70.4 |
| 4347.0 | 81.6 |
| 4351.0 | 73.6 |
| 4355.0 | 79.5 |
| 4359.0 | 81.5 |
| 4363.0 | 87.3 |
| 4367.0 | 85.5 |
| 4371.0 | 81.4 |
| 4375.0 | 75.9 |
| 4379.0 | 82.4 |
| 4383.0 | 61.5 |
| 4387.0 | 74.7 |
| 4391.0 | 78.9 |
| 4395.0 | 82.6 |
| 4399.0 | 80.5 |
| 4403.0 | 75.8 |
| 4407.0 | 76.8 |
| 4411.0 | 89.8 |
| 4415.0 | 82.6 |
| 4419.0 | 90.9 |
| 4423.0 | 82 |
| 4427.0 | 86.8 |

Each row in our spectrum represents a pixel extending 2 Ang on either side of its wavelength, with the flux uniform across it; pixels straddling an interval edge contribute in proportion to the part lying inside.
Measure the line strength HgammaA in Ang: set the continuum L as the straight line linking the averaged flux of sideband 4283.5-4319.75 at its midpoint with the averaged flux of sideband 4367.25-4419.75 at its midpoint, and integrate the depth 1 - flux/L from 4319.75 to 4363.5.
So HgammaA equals -3.8 Ang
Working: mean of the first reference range 64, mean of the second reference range 79.5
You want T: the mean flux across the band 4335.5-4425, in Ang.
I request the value 78.9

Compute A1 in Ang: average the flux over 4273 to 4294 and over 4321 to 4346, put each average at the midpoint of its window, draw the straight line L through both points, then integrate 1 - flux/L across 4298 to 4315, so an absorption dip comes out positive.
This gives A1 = 4.2 Ang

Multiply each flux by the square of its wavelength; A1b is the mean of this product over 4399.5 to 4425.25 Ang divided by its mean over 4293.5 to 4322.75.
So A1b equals 1.36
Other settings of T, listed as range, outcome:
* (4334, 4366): 77.1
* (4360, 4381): 82.5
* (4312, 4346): 75.7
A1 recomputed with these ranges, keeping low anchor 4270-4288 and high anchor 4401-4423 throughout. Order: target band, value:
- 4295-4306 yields 2.7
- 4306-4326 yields 1.4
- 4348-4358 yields 0.0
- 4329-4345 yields 0.3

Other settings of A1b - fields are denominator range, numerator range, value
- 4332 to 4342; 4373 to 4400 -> 1.08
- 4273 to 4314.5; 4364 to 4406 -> 1.28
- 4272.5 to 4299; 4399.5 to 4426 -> 1.26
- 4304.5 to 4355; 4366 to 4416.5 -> 1.12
